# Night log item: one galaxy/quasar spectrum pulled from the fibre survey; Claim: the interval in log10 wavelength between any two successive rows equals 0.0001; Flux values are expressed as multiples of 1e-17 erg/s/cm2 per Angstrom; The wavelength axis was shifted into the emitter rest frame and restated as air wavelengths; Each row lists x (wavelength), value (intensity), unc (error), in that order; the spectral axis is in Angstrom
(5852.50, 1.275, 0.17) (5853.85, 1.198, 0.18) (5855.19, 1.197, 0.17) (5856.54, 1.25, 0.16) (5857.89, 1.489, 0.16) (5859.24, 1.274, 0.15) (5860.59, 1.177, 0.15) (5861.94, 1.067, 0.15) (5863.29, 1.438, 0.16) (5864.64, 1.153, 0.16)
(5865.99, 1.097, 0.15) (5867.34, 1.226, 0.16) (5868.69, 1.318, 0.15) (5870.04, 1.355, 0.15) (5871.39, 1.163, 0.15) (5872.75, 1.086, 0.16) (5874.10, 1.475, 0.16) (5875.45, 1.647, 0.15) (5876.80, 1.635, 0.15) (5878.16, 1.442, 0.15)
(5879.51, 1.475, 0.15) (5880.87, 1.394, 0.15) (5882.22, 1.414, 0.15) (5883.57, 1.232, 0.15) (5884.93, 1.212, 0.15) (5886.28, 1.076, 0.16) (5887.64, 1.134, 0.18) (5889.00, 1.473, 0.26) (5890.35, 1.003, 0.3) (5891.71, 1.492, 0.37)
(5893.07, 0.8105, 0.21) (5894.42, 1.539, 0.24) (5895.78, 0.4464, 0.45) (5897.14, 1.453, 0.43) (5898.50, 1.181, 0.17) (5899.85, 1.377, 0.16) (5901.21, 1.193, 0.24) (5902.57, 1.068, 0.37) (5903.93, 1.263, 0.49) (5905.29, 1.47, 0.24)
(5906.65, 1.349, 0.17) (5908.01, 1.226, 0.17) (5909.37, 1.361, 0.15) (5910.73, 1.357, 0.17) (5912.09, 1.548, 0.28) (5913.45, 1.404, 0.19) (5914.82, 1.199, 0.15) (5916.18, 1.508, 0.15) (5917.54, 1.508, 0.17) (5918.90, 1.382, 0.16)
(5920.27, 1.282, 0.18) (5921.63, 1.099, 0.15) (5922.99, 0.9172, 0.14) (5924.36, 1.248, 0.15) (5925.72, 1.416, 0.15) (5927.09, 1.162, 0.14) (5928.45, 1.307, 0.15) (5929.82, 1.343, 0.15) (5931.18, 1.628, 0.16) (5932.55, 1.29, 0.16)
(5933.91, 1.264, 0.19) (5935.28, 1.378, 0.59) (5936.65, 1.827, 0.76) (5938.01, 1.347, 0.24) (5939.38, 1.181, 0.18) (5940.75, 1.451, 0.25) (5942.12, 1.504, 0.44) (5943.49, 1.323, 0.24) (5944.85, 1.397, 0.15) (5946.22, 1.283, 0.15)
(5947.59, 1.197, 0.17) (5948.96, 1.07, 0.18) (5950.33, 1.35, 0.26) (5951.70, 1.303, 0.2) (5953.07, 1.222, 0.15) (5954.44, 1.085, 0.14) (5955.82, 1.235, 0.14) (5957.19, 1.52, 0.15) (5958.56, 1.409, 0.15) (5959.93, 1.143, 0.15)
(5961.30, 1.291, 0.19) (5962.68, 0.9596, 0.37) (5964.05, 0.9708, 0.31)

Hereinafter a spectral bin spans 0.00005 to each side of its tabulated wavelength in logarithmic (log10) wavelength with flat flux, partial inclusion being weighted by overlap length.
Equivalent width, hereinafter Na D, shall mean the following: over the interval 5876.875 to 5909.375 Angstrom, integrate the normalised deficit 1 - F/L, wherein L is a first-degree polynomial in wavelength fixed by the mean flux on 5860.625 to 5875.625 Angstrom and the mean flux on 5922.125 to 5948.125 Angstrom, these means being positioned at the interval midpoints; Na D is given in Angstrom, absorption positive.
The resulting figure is 0.8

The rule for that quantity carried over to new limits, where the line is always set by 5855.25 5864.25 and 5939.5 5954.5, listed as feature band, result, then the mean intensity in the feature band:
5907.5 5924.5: -0.4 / 1.31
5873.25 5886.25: -1.4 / 1.41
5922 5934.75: 0.1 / 1.28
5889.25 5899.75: 1.0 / 1.16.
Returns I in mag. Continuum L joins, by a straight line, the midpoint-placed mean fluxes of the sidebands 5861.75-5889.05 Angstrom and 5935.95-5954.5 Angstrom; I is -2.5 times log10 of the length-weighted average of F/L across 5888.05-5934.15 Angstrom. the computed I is 0.034 mag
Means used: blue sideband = 1.31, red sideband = 1.33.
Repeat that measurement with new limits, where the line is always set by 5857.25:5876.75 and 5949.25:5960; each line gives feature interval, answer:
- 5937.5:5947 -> -0.06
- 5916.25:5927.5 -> 0.02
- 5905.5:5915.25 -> -0.06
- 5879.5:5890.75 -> 0.03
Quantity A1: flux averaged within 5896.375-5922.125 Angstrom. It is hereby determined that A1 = 1.33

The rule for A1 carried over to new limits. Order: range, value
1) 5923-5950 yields 1.34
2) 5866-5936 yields 1.3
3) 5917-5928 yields 1.25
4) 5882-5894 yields 1.2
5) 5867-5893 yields 1.32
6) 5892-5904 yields 1.15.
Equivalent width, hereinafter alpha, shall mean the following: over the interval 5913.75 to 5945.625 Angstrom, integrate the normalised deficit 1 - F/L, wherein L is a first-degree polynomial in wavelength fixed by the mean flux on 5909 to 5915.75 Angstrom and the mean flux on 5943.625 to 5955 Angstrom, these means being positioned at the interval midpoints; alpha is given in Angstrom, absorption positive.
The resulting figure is -0.8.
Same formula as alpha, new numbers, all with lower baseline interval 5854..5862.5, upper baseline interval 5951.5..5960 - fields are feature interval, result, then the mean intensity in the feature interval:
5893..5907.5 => 0.54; 1.21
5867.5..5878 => -1.09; 1.38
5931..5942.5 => -1.31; 1.42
